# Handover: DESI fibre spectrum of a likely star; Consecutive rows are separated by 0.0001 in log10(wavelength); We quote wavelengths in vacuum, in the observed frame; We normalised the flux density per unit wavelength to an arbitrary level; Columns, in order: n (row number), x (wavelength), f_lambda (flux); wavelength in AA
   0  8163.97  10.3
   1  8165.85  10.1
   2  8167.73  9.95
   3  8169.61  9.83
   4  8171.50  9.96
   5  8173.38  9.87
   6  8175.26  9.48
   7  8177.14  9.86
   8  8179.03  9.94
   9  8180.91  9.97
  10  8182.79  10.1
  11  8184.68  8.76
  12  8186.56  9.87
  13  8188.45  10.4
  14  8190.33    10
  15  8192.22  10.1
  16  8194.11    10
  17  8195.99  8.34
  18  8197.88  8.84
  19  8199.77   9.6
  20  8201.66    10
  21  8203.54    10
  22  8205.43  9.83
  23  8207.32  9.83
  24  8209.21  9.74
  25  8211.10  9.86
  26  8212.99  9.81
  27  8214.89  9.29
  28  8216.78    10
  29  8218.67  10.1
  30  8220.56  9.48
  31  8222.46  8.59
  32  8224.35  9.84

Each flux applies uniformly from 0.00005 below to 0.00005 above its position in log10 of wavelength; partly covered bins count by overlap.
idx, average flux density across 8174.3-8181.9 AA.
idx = 9.82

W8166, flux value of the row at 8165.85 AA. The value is 10.1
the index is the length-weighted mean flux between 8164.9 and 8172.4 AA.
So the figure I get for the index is 9.95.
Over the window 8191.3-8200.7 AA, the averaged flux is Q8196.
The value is 9.37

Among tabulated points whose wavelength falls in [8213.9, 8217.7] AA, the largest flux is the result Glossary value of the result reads 10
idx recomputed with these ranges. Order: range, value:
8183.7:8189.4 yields 9.68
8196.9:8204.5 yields 9.61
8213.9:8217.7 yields 9.63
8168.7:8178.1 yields 9.79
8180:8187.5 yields 9.68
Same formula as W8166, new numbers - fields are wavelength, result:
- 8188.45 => 10.4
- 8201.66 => 10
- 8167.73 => 9.95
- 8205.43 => 9.83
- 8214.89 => 9.29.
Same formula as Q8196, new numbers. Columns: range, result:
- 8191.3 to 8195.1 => 10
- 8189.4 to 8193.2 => 10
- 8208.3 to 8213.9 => 9.81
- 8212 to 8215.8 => 9.54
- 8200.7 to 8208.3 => 9.92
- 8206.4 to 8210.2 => 9.79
